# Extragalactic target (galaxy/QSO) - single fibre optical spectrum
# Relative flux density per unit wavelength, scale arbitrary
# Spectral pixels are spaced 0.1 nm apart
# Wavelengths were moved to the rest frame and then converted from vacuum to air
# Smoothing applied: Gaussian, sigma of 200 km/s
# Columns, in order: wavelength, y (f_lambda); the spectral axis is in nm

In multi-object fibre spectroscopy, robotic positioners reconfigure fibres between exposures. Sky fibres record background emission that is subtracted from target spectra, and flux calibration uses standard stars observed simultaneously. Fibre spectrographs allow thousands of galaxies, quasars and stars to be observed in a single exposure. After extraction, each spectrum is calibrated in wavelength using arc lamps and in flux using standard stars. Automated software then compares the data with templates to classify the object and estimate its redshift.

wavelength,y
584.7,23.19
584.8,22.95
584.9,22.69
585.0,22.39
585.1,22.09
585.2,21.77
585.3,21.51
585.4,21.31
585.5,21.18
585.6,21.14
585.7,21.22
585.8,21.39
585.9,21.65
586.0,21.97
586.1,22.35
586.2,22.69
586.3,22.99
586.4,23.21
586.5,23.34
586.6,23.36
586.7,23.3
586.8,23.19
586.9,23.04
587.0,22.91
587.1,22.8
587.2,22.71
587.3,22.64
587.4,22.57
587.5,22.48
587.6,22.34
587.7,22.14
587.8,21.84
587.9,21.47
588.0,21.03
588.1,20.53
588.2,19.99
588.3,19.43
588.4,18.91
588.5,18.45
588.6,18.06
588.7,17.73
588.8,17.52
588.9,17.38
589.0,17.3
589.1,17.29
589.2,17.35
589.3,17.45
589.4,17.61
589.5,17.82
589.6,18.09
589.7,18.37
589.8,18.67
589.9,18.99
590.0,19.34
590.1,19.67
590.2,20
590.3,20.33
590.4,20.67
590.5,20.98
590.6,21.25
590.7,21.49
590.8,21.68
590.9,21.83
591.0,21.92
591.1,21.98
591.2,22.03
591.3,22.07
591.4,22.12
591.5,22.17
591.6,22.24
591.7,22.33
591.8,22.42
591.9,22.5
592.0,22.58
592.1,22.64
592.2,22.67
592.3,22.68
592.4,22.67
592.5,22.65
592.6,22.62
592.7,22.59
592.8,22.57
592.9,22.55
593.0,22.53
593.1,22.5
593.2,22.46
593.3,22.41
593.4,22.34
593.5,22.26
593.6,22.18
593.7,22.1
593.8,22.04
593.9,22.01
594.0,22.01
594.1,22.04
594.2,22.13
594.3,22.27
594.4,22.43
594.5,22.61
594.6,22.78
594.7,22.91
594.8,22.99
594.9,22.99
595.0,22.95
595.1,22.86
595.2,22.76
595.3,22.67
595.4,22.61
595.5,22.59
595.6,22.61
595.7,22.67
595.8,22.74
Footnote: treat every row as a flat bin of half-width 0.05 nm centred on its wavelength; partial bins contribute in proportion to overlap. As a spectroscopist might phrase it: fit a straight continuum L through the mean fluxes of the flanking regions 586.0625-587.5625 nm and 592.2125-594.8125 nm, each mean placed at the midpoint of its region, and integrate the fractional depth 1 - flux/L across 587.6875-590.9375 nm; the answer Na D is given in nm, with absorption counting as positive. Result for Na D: 0.480 nm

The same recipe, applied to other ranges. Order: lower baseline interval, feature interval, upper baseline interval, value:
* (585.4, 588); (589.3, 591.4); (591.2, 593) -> 0.21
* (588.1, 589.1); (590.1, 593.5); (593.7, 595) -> -0.23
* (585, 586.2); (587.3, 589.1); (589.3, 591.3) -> 0.08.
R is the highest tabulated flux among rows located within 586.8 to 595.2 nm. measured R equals 23.04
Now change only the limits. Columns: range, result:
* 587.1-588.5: 22.8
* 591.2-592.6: 22.68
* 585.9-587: 23.36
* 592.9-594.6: 22.78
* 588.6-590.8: 21.68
